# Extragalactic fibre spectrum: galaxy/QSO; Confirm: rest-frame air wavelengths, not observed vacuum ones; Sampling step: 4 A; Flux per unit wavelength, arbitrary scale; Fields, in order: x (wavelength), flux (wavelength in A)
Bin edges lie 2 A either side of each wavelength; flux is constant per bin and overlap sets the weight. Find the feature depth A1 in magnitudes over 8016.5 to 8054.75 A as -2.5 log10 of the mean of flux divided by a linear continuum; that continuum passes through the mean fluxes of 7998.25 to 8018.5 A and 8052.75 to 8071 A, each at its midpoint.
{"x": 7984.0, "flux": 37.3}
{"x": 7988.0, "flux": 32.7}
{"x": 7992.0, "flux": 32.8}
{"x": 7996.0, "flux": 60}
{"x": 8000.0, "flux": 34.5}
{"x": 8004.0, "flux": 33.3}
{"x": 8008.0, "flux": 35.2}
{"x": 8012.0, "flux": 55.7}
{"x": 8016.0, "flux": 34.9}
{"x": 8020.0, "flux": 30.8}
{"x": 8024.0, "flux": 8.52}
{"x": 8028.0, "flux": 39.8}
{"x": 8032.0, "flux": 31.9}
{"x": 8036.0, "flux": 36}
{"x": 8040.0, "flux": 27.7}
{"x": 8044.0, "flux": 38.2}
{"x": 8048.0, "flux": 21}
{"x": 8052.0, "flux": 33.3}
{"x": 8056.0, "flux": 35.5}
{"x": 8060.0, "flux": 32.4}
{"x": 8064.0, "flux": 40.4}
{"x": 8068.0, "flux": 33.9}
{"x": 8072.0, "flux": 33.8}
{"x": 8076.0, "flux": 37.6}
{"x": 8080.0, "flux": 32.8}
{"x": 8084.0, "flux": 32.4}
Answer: 0.22 mag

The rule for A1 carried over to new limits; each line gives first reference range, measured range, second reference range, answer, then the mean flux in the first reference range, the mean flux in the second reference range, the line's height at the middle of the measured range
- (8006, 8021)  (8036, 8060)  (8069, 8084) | 0.16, 39.7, 34.4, 36.8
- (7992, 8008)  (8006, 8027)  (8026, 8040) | 0.14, 40.5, 34.7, 37.6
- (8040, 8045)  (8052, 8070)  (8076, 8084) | -0.04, 34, 33.9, 34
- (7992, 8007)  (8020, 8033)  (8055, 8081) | 0.39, 40.8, 35.3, 38.6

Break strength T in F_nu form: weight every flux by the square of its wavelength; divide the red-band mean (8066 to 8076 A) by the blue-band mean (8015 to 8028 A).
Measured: 1.3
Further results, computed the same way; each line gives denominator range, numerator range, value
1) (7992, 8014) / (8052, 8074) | 0.83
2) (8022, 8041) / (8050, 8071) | 1.22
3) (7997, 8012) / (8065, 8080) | 0.92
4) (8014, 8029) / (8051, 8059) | 1.25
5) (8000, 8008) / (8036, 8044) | 0.96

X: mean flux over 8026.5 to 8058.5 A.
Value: 32.8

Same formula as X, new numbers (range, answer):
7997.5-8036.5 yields 34.3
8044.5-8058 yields 30.9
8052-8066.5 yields 35.6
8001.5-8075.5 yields 33.6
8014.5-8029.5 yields 27.9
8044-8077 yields 33.6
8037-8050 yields 29.5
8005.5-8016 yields 42.9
